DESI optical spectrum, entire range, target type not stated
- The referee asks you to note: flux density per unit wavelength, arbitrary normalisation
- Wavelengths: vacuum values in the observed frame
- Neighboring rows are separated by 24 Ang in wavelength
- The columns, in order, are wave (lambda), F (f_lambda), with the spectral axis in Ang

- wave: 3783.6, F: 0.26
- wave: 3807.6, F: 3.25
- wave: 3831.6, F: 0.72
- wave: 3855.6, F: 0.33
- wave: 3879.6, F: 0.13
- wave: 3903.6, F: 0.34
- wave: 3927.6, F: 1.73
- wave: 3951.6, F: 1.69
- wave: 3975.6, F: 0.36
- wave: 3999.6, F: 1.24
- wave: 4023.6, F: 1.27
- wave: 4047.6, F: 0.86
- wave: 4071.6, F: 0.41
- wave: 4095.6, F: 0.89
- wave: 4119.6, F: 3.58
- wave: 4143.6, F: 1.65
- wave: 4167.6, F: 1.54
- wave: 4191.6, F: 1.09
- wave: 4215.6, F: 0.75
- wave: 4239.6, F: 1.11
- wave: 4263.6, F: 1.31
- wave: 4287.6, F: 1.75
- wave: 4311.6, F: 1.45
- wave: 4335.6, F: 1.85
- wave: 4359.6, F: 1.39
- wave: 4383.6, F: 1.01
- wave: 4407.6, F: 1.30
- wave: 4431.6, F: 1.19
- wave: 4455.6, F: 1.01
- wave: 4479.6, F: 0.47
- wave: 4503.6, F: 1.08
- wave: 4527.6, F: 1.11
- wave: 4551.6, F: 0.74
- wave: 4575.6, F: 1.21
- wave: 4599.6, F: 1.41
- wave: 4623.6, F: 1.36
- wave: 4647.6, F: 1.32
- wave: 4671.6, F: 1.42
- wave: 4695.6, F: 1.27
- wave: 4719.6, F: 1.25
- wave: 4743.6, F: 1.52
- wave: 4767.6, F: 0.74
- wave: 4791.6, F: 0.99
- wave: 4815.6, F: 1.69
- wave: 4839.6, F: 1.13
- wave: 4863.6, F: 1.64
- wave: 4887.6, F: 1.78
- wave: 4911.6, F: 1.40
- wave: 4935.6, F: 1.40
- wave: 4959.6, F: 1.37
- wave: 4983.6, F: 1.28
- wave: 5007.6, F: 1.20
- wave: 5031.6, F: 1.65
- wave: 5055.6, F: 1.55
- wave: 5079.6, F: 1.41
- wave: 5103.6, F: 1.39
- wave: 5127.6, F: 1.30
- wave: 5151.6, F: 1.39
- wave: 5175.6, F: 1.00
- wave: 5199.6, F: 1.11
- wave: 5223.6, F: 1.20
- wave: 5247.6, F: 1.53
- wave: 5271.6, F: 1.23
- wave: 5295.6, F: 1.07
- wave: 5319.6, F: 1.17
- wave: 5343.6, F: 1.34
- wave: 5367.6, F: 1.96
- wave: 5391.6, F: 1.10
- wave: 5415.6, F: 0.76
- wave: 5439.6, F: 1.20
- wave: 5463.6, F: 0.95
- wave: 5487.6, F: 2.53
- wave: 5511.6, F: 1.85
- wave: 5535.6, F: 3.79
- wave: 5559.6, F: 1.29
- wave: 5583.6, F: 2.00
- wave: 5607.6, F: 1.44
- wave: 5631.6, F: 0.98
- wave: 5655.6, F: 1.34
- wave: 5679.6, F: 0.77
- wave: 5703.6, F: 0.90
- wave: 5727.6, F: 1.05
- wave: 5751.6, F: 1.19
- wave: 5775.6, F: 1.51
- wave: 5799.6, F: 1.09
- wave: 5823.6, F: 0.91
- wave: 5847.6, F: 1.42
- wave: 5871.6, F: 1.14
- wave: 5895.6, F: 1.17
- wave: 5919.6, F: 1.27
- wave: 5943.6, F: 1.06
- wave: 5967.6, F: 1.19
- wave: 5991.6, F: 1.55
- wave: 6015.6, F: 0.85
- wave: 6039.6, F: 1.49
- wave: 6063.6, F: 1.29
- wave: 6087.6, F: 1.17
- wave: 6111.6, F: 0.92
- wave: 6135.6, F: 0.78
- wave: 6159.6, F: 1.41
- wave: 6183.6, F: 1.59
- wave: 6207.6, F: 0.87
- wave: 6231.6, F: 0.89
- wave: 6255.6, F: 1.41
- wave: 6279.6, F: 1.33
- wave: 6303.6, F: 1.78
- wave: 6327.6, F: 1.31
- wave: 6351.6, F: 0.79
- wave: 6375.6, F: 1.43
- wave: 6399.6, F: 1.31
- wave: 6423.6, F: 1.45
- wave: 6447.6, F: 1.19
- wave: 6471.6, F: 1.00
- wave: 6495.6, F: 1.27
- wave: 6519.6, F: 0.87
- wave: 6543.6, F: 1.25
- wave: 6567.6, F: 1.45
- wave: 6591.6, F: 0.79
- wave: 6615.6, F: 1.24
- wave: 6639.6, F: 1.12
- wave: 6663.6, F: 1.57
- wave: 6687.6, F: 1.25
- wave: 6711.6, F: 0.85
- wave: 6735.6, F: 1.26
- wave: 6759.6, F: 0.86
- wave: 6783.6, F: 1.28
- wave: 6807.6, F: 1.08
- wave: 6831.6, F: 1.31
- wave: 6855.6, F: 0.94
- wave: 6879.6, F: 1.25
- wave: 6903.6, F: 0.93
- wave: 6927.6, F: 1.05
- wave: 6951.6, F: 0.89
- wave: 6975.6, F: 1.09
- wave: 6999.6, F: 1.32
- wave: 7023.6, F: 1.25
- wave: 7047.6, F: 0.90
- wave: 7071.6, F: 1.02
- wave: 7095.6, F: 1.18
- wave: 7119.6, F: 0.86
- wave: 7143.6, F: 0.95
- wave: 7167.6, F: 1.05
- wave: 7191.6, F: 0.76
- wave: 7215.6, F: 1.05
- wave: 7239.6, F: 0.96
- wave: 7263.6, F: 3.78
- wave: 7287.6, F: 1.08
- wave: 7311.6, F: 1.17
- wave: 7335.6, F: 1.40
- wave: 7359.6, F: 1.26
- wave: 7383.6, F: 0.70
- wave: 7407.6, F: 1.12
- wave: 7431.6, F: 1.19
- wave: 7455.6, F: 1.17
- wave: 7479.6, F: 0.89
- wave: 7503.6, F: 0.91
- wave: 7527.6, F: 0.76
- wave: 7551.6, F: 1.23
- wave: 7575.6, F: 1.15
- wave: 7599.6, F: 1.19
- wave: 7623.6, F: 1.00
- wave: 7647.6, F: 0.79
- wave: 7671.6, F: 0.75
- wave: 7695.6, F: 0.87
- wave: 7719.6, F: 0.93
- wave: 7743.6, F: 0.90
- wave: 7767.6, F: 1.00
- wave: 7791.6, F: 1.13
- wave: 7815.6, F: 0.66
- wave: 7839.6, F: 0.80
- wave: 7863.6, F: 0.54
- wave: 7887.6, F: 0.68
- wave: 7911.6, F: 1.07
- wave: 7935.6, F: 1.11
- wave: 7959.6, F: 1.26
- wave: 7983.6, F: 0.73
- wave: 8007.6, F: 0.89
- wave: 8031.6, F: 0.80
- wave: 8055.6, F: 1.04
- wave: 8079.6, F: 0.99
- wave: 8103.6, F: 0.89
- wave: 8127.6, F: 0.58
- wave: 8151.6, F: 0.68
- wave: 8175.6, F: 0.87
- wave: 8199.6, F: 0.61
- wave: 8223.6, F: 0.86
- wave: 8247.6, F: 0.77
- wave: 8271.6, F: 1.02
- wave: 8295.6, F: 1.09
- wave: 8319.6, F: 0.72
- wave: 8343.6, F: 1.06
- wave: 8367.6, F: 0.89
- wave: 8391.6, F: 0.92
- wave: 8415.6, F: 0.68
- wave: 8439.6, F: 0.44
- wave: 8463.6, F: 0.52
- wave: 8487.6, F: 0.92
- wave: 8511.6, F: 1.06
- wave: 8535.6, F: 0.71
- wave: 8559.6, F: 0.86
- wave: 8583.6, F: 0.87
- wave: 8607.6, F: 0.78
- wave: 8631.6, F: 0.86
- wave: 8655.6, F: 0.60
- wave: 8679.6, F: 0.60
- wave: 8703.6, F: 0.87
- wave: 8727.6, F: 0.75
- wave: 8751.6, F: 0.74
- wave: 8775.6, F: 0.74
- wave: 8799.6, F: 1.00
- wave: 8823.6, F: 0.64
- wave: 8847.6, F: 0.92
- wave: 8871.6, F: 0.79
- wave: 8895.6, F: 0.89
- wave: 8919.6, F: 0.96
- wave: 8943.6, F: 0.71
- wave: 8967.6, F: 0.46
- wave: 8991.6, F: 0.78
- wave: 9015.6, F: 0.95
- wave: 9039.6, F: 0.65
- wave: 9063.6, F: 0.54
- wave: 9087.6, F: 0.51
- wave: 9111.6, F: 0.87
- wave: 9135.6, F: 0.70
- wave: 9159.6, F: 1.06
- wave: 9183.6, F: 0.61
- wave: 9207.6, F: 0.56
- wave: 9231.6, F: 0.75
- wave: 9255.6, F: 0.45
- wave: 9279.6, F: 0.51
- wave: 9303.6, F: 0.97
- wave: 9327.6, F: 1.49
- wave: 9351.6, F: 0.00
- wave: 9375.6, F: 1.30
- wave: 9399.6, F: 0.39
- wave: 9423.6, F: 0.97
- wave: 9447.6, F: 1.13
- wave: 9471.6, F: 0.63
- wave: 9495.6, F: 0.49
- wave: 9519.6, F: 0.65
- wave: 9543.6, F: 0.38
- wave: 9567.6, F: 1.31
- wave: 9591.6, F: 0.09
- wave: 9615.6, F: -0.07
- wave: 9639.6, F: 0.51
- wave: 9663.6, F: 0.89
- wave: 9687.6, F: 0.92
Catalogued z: 0.106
